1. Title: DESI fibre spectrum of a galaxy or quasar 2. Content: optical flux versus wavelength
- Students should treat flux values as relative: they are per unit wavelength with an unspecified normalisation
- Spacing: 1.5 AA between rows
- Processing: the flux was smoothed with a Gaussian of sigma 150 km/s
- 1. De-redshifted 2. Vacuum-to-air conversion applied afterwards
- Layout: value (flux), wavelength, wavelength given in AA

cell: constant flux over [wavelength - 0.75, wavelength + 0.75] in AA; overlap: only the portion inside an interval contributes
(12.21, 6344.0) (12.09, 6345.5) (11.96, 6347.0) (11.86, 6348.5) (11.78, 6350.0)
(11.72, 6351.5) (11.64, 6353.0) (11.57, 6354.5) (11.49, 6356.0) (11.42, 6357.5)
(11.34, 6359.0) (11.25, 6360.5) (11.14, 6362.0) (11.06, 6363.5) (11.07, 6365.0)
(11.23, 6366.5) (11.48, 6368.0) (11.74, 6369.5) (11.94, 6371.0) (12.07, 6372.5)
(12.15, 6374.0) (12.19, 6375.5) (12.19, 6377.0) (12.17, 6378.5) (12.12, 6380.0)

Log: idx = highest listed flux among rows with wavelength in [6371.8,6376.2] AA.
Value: 12.19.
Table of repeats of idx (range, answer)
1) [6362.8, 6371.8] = 11.94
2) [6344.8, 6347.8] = 12.09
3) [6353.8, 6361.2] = 11.57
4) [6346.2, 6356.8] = 11.96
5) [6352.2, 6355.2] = 11.64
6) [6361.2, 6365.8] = 11.14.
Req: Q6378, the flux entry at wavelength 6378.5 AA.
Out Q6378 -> 12.17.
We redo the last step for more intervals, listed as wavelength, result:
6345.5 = 12.09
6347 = 11.96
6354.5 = 11.57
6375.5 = 12.19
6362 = 11.14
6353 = 11.64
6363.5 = 11.06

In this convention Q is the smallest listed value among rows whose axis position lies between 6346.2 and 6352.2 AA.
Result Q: 11.72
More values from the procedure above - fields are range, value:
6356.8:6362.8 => 11.14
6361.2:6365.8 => 11.06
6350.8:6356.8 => 11.49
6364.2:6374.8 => 11.07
